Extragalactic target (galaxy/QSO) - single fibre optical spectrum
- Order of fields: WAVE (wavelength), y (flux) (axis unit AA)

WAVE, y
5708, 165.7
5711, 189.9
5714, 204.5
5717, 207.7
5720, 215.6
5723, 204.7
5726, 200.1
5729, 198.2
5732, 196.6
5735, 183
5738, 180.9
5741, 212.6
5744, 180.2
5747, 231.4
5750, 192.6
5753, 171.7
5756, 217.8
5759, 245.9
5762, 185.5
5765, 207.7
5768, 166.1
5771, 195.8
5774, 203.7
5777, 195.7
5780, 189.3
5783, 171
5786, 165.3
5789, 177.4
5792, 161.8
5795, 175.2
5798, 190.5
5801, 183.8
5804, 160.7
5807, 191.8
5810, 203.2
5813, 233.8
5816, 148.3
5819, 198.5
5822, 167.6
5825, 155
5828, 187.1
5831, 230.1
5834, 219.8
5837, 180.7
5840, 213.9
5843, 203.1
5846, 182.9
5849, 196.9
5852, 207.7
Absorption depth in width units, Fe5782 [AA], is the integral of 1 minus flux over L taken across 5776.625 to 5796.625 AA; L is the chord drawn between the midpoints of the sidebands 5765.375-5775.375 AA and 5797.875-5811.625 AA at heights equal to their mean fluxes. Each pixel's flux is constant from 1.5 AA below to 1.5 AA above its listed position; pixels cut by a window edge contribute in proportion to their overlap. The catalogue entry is 1.4 AA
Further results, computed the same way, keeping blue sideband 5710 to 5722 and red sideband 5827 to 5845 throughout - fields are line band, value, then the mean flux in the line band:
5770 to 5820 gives 5.0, 185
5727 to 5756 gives 1.4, 195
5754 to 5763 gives -0.5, 216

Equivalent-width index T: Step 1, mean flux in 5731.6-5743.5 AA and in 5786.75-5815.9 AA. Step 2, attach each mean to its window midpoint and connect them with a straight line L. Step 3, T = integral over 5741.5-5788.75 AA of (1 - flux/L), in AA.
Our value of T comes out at -1.5 AA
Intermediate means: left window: 192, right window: 184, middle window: 195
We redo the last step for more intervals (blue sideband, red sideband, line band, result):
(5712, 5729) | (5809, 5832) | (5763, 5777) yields 0.3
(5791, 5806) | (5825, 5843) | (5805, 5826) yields 0.2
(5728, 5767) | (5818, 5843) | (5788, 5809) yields 2.0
